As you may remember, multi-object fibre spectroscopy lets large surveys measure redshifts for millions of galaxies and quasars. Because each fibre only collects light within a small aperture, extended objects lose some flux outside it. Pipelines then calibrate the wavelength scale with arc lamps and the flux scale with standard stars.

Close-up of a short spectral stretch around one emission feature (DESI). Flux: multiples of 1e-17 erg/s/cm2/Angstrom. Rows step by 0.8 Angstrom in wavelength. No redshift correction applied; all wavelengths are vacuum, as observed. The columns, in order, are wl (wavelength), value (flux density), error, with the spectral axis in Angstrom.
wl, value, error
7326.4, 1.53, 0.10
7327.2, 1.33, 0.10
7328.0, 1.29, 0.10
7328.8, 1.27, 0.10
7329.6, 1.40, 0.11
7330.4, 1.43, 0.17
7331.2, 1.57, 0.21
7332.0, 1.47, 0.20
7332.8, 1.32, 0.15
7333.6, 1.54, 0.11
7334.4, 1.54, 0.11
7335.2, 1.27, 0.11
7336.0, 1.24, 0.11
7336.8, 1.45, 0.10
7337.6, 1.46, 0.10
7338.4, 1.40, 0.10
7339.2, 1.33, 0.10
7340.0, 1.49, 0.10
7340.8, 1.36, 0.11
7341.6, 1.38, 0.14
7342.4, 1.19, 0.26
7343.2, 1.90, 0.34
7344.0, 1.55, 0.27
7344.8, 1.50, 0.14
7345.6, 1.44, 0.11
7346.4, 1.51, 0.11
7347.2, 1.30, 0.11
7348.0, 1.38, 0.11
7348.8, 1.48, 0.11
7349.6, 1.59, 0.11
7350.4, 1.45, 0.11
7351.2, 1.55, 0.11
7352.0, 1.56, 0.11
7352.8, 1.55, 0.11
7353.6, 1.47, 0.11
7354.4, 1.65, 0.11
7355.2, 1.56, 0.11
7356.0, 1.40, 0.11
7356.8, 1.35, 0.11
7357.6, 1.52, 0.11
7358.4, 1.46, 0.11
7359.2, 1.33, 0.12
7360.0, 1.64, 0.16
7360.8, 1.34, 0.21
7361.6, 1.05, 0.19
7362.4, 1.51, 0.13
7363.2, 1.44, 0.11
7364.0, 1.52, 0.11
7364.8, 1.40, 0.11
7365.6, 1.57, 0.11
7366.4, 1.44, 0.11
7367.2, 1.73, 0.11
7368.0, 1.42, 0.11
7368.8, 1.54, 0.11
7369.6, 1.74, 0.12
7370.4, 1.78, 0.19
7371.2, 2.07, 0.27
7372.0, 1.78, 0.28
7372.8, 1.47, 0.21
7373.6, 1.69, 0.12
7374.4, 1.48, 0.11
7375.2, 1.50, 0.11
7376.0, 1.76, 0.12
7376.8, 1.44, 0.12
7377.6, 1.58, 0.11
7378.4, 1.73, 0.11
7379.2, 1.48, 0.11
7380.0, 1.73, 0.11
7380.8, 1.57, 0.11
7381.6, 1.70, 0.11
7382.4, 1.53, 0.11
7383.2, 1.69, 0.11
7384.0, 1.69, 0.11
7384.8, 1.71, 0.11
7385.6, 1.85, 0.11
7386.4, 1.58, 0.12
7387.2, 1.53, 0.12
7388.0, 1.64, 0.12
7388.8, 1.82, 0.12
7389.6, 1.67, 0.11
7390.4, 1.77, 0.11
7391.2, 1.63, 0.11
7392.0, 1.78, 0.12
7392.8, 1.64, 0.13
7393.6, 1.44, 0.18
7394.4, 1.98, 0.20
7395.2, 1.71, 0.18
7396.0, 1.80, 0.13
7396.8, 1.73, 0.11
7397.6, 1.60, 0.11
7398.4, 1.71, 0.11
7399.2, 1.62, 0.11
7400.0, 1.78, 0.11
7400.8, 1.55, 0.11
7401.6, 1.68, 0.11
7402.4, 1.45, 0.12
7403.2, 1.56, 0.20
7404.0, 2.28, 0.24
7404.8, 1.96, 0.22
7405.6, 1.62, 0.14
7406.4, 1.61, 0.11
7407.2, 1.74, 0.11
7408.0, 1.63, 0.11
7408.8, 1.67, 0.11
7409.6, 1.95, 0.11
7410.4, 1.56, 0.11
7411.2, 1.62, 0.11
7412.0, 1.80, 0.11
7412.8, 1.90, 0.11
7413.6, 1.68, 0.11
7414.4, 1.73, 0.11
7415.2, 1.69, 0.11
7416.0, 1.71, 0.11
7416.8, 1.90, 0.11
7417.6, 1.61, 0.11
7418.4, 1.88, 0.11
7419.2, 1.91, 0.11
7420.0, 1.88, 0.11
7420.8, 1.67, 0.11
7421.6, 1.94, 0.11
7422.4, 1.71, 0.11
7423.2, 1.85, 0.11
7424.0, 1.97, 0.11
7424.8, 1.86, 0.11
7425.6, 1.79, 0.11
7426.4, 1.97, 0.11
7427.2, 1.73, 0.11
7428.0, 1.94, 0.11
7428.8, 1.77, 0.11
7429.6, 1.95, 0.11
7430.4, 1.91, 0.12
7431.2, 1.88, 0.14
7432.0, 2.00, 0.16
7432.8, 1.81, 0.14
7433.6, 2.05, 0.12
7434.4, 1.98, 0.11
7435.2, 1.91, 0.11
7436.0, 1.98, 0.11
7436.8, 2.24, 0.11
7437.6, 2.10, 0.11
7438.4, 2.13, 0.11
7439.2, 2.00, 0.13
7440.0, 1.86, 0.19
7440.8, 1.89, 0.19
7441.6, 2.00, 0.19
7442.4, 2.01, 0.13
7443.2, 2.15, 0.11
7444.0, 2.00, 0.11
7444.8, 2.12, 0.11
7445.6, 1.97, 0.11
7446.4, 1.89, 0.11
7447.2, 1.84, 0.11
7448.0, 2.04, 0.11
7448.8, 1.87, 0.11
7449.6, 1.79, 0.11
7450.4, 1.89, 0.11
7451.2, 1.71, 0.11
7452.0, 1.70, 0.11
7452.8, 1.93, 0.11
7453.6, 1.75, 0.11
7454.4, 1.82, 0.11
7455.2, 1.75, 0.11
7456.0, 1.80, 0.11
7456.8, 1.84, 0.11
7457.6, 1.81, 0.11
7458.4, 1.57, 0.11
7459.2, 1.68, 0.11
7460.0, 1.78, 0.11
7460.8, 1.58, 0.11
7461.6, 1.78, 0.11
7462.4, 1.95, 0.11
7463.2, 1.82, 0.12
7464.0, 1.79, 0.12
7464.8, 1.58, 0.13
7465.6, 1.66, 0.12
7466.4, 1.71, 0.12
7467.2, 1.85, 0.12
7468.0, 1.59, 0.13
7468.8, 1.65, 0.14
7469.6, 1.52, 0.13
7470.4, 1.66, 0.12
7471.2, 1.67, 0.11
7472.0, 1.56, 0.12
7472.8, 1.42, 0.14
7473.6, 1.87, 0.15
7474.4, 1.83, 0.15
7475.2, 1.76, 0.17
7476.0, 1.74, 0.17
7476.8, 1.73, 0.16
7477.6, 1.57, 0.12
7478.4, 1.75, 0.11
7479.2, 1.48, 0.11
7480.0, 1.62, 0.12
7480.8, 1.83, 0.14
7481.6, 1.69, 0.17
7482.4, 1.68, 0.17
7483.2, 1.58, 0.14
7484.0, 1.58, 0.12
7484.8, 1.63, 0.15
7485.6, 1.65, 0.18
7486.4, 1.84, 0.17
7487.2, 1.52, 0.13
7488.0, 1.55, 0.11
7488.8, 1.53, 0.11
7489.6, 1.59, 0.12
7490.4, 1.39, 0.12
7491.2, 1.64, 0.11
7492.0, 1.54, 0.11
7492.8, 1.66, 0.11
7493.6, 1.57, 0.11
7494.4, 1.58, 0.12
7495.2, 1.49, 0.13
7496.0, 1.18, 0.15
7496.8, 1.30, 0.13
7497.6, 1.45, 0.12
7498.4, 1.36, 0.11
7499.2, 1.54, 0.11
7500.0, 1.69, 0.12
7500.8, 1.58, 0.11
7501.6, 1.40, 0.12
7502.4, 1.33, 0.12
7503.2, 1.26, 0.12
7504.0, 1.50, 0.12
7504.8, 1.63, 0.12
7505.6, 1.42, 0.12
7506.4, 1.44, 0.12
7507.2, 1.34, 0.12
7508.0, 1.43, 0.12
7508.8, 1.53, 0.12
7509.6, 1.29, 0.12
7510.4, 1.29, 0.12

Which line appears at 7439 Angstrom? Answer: C III]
